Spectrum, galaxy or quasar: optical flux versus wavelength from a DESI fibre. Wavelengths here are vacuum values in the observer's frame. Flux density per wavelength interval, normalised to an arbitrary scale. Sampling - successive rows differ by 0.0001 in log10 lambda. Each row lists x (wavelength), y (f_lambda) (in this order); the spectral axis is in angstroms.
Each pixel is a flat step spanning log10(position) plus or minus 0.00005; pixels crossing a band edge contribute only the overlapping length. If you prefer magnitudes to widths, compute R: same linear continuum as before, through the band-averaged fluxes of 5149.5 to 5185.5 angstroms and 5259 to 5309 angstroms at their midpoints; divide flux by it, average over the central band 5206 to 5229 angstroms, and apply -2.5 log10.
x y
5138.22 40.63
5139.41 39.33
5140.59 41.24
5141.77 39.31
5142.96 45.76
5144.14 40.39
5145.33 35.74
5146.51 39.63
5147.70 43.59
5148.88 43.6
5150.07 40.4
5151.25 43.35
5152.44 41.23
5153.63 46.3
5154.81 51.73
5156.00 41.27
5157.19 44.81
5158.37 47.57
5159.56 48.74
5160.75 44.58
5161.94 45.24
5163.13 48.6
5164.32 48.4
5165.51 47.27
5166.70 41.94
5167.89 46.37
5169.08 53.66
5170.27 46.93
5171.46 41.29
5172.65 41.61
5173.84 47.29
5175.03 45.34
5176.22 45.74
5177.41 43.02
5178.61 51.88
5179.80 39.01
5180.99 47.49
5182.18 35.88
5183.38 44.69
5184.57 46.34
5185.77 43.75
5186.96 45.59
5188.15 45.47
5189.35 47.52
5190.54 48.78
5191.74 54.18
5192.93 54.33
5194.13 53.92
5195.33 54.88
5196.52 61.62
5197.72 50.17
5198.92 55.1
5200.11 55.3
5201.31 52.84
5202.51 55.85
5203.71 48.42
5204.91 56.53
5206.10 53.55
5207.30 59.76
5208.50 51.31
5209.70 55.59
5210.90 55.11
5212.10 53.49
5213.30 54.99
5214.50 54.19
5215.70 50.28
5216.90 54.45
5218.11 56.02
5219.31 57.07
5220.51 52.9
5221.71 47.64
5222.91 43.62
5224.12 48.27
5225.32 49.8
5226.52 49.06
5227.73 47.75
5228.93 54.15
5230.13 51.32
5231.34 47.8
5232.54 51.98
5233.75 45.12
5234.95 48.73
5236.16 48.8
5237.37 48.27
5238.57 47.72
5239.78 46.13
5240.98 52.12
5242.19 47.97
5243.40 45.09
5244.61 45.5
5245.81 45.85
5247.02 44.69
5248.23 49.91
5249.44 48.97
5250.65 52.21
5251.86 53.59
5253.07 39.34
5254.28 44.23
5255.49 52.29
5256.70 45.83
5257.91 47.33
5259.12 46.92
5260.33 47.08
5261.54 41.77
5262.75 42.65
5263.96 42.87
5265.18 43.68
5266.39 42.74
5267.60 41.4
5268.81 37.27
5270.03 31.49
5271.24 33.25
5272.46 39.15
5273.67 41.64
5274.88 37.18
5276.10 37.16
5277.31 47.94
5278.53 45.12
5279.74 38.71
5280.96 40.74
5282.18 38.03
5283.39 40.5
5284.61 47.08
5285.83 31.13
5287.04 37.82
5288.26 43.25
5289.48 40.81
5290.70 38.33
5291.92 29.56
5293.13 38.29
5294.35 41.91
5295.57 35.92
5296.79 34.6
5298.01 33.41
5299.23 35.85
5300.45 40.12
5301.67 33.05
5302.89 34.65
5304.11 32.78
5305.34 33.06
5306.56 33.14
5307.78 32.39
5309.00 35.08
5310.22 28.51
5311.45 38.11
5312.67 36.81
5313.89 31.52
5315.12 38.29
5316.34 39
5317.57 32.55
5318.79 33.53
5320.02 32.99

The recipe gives -0.23 mag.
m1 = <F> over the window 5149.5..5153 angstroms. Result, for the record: 41.7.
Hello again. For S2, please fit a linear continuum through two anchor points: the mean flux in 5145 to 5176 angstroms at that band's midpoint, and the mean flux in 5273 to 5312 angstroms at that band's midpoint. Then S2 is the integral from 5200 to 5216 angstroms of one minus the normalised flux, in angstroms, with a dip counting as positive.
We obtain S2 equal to -4.5 angstroms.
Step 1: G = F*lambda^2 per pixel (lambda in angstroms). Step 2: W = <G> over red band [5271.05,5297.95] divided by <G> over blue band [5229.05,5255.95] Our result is 0.82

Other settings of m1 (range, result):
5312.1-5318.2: 35.6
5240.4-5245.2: 47.6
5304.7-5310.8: 32.5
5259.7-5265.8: 43.6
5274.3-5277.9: 40.7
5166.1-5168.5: 44.2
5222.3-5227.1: 47.7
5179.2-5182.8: 40.9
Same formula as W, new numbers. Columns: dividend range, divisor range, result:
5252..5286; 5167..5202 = 0.90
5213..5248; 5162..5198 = 1.07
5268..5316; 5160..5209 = 0.79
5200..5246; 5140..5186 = 1.18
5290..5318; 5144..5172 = 0.83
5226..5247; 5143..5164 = 1.13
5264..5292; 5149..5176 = 0.91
